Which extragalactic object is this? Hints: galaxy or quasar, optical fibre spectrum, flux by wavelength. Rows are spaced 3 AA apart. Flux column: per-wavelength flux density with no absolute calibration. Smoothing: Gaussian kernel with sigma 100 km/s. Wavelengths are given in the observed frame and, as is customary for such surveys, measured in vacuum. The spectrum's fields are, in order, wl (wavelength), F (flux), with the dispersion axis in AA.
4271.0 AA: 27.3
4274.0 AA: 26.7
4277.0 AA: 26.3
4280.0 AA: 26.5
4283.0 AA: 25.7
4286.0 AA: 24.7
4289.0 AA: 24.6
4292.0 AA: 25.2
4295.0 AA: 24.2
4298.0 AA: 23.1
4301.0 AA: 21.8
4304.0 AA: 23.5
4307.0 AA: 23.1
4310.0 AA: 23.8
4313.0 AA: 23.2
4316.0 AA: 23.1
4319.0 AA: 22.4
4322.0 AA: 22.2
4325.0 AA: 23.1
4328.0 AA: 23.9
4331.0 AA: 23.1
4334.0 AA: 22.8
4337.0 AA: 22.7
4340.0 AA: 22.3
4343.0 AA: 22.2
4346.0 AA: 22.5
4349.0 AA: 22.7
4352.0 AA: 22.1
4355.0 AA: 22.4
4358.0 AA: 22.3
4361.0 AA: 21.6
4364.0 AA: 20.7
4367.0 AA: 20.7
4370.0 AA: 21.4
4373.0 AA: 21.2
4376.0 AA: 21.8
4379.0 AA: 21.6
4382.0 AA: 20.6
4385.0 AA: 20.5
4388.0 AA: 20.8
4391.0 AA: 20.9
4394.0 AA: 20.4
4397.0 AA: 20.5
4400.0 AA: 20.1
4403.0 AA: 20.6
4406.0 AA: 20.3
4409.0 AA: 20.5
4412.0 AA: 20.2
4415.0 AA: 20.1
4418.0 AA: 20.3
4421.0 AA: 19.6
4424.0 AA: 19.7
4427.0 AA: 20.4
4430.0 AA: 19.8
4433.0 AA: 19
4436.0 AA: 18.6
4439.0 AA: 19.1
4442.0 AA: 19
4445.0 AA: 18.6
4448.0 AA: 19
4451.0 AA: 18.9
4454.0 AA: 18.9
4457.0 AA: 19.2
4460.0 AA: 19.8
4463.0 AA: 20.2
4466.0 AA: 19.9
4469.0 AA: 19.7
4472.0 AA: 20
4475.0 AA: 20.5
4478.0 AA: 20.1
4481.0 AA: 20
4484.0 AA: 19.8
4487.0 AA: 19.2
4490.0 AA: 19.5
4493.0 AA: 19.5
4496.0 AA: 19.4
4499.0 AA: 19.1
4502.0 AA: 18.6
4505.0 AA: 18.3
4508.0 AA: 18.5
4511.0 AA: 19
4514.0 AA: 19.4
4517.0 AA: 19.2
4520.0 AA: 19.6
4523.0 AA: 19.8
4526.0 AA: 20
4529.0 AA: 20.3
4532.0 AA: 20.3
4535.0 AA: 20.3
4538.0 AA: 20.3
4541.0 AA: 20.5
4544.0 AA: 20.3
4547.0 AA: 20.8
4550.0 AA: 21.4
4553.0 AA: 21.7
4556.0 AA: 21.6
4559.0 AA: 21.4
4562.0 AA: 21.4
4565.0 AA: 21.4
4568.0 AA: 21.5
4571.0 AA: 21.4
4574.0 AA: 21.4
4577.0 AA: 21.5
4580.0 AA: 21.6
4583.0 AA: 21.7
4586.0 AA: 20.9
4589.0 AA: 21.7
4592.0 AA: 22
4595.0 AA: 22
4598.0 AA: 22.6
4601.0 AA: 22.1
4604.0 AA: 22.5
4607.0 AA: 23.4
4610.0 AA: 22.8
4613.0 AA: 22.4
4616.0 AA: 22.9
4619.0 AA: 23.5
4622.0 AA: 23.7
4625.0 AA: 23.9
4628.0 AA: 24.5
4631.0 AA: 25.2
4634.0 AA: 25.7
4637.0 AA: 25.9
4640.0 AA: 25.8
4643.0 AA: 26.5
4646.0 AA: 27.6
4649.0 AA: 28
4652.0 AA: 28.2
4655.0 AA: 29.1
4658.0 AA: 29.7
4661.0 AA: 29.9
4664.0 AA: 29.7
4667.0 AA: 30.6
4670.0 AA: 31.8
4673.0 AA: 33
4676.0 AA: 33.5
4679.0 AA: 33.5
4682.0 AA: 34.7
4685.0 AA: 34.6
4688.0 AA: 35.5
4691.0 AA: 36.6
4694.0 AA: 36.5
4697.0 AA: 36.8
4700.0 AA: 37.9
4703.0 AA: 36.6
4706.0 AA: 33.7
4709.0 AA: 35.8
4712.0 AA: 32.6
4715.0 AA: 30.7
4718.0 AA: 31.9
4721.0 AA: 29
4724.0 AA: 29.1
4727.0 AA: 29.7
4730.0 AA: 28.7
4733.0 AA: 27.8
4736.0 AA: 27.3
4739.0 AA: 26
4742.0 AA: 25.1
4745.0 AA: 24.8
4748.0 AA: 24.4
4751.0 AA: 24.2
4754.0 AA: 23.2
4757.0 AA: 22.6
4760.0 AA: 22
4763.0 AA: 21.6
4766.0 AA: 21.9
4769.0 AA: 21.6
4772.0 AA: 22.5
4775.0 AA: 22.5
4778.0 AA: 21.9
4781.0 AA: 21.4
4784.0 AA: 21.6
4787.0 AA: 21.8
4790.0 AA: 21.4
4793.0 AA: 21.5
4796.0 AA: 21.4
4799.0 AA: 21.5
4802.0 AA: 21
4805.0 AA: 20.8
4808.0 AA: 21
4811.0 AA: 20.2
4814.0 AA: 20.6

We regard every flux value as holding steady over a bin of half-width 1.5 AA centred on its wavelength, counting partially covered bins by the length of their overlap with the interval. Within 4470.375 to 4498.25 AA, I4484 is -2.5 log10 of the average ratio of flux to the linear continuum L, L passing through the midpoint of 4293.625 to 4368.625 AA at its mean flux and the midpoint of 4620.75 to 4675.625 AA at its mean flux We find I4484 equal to 0.26 mag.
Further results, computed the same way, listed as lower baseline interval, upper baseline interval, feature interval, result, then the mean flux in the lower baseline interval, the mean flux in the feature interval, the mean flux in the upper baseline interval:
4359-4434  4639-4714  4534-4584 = 0.28 mag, 20.6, 21.2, 32.4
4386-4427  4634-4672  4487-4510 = 0.22 mag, 20.3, 19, 28.5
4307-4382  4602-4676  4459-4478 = 0.20 mag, 22.3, 20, 26.6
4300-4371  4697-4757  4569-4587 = 0.24 mag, 22.5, 21.4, 29.4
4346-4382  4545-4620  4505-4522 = 0.15 mag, 21.7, 19.1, 21.9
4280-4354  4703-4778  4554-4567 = 0.18 mag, 23.3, 21.5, 26.7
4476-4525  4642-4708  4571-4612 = 0.19 mag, 19.3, 22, 32.5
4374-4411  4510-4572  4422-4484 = 0.06 mag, 20.7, 19.5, 20.6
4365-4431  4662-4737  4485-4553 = 0.28 mag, 20.6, 19.7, 32.7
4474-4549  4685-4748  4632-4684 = -0.05 mag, 19.7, 29.6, 31.5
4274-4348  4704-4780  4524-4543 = 0.23 mag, 23.6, 20.3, 26.5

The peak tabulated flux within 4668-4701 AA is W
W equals 37.9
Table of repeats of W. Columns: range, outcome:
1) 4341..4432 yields 22.7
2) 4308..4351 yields 23.9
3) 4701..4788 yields 36.6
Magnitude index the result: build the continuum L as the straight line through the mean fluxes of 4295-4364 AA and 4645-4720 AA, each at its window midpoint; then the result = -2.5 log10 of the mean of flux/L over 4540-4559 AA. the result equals 0.34 mag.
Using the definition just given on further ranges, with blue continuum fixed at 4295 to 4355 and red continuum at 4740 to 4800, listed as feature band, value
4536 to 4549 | 0.11 mag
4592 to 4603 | 0.02 mag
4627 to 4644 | -0.14 mag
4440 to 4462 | 0.19 mag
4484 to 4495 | 0.17 mag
